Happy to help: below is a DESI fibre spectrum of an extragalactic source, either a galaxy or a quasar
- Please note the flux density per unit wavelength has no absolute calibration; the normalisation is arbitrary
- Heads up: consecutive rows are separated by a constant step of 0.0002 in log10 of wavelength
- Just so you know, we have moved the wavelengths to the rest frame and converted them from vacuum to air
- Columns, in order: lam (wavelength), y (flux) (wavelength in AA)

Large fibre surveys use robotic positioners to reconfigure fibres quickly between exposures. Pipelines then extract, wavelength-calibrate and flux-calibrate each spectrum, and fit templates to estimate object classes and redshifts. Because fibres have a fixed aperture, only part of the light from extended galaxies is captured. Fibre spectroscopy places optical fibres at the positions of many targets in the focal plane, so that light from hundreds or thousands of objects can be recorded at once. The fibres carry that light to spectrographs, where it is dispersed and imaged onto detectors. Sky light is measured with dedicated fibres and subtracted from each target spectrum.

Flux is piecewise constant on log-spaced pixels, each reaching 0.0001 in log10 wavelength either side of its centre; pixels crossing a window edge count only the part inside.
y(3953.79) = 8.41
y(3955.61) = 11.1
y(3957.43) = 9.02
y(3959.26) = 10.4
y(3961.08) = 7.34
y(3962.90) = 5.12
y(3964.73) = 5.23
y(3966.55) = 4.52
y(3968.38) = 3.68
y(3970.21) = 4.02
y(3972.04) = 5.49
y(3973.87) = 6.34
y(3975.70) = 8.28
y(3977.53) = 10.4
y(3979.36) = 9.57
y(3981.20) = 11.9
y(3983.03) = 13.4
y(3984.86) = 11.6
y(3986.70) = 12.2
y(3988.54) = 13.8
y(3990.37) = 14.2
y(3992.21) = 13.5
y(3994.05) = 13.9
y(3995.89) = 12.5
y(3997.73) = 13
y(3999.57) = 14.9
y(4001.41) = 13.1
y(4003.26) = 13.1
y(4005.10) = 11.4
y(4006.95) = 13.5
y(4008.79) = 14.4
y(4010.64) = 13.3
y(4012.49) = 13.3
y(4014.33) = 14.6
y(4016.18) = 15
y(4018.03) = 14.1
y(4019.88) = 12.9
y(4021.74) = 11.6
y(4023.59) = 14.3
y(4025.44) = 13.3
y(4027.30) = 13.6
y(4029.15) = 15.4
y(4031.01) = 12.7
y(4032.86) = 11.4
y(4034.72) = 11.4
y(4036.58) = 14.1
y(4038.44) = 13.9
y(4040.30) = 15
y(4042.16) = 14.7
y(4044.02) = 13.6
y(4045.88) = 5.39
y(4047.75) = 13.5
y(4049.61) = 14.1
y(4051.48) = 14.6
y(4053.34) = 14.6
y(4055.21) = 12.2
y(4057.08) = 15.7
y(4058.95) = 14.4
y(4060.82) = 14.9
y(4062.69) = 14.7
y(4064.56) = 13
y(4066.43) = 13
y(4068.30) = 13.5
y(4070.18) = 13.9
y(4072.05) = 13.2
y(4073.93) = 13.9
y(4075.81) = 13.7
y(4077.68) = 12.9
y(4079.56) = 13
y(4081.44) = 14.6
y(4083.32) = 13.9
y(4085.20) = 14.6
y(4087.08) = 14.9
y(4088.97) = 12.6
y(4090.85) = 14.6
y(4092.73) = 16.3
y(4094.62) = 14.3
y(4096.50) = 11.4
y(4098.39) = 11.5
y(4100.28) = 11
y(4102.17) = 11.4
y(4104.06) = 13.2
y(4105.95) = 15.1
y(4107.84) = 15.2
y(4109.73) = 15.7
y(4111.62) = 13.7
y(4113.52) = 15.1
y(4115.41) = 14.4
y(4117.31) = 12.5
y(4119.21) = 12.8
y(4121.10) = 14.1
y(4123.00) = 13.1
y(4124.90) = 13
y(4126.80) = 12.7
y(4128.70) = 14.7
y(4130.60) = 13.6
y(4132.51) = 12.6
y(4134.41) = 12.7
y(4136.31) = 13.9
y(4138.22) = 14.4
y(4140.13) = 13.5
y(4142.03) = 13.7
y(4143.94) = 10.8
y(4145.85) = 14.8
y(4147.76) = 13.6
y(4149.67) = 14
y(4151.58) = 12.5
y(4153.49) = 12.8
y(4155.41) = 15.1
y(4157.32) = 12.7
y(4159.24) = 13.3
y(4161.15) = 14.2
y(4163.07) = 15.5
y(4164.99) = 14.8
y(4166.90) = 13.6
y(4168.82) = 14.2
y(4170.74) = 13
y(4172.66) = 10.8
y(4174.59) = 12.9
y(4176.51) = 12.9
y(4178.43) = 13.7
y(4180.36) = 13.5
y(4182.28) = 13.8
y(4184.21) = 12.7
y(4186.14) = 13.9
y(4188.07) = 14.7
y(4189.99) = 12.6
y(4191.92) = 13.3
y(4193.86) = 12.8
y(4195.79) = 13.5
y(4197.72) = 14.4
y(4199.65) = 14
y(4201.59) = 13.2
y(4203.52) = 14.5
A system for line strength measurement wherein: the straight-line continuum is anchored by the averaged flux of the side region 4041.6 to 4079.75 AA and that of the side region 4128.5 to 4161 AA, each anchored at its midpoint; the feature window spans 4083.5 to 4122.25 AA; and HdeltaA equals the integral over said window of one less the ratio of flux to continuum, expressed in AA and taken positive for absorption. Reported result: -0.8 AA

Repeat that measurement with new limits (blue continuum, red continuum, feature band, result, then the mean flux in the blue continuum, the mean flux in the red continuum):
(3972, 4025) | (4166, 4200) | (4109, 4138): -1.3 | 12.5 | 13.3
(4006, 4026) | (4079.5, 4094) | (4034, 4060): 1.1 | 13.7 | 14.4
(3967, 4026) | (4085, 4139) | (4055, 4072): -1.5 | 11.8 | 13.6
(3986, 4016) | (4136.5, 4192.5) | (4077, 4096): -0.9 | 13.5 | 13.5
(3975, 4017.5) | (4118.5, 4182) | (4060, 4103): -1.1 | 12.9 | 13.4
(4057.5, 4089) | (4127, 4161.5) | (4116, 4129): 0.3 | 13.9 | 13.5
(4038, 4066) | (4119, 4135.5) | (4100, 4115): -0.6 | 13.6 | 13.3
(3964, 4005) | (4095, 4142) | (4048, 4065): -3.1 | 10.4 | 13.4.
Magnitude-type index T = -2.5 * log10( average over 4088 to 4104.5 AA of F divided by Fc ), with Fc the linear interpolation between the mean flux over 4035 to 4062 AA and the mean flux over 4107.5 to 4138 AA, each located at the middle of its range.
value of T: 0.06 mag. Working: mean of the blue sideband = 13.6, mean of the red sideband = 13.7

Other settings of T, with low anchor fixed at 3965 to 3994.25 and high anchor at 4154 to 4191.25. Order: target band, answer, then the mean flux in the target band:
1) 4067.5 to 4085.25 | -0.180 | 13.7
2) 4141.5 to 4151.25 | -0.023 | 13.3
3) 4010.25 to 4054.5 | -0.242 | 13.3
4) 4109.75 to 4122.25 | -0.124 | 13.9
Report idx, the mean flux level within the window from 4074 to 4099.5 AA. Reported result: 13.7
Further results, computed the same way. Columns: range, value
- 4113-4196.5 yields 13.5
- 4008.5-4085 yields 13.5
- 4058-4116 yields 13.8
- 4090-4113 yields 13.6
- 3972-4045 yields 12.8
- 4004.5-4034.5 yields 13.4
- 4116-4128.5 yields 13.2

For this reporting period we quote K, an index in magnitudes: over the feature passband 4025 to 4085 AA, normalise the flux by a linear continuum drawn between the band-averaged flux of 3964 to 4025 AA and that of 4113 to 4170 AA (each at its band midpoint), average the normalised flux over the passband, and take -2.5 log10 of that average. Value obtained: -0.10 mag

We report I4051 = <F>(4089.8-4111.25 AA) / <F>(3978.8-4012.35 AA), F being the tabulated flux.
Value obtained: 1.05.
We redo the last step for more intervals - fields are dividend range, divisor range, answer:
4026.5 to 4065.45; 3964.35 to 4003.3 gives 1.29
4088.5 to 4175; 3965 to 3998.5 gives 1.35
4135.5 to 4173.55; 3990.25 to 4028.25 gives 1.01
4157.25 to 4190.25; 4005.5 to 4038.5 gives 1.01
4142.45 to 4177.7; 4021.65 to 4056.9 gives 1.02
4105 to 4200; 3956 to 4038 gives 1.19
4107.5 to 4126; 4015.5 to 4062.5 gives 1.03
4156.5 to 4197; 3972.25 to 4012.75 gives 1.10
